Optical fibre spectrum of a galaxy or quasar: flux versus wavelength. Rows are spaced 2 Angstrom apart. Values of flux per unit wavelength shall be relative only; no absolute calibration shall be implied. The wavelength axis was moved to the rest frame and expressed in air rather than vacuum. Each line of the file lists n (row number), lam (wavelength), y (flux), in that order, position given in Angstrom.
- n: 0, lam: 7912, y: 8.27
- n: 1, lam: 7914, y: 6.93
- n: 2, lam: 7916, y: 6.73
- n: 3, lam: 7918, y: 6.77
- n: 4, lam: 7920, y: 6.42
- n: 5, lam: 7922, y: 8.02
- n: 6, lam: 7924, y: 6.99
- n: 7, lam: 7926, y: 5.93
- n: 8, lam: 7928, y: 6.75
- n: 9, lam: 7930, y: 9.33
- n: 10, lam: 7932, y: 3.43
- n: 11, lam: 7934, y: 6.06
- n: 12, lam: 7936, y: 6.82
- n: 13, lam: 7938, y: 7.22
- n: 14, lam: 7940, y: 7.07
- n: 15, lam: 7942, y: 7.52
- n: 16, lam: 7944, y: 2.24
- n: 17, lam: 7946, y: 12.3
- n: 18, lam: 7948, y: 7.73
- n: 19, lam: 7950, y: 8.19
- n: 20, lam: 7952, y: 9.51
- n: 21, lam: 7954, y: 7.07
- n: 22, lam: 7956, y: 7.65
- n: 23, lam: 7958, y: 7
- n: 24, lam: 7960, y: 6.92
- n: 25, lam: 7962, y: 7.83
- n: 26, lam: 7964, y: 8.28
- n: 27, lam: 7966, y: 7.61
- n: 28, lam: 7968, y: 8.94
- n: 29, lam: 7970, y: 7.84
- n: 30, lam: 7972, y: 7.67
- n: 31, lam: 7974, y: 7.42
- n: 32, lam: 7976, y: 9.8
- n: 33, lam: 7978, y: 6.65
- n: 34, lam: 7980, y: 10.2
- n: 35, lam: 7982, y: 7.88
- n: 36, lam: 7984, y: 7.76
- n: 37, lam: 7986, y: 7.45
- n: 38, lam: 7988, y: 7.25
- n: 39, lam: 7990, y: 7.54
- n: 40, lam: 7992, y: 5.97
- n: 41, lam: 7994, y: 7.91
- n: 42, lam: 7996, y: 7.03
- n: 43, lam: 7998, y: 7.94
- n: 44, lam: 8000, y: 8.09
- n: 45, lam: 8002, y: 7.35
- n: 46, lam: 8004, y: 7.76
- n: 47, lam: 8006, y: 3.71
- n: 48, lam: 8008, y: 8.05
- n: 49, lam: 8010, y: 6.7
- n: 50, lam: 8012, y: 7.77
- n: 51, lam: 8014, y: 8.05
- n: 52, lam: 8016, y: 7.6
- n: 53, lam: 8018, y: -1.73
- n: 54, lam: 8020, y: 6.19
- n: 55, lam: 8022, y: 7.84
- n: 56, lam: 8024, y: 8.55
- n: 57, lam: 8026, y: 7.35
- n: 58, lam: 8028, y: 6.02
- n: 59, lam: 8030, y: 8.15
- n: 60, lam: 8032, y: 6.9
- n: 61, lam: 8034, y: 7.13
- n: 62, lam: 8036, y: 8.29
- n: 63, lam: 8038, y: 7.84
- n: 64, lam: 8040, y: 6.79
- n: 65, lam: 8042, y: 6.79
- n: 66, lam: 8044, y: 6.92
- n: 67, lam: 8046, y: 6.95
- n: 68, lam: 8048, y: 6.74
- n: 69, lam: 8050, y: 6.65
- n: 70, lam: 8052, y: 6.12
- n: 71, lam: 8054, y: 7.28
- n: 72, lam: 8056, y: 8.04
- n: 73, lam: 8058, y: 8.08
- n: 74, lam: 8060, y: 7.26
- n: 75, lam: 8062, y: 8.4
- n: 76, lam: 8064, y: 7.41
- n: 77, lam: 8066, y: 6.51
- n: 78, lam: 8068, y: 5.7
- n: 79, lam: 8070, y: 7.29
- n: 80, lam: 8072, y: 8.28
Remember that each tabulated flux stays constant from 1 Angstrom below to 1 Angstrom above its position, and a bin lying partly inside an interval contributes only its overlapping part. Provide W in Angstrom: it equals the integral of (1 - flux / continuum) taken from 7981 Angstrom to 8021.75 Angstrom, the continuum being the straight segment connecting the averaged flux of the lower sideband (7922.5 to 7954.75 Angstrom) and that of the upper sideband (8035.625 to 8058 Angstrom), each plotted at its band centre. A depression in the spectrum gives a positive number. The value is 1.8 Angstrom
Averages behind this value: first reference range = 7.15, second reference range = 7.14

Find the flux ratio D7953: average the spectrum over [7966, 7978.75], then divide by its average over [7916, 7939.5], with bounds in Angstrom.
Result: 1.20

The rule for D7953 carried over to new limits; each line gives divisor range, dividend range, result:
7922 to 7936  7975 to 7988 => 1.25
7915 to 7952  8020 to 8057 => 1.02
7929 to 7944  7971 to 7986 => 1.26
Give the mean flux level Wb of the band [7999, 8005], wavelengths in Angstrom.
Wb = 7.73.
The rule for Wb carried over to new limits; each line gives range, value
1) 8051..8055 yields 6.7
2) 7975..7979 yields 8.23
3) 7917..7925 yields 7.05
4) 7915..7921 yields 6.64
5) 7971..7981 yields 8.35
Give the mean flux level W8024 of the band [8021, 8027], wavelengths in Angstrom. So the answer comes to 7.91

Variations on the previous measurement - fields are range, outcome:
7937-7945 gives 6.01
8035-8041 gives 7.64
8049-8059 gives 7.23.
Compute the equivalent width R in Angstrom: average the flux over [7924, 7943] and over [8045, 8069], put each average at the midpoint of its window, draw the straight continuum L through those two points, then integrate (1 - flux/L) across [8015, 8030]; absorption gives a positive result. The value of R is 1.86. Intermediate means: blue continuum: 6.7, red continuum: 7.09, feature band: 6.12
